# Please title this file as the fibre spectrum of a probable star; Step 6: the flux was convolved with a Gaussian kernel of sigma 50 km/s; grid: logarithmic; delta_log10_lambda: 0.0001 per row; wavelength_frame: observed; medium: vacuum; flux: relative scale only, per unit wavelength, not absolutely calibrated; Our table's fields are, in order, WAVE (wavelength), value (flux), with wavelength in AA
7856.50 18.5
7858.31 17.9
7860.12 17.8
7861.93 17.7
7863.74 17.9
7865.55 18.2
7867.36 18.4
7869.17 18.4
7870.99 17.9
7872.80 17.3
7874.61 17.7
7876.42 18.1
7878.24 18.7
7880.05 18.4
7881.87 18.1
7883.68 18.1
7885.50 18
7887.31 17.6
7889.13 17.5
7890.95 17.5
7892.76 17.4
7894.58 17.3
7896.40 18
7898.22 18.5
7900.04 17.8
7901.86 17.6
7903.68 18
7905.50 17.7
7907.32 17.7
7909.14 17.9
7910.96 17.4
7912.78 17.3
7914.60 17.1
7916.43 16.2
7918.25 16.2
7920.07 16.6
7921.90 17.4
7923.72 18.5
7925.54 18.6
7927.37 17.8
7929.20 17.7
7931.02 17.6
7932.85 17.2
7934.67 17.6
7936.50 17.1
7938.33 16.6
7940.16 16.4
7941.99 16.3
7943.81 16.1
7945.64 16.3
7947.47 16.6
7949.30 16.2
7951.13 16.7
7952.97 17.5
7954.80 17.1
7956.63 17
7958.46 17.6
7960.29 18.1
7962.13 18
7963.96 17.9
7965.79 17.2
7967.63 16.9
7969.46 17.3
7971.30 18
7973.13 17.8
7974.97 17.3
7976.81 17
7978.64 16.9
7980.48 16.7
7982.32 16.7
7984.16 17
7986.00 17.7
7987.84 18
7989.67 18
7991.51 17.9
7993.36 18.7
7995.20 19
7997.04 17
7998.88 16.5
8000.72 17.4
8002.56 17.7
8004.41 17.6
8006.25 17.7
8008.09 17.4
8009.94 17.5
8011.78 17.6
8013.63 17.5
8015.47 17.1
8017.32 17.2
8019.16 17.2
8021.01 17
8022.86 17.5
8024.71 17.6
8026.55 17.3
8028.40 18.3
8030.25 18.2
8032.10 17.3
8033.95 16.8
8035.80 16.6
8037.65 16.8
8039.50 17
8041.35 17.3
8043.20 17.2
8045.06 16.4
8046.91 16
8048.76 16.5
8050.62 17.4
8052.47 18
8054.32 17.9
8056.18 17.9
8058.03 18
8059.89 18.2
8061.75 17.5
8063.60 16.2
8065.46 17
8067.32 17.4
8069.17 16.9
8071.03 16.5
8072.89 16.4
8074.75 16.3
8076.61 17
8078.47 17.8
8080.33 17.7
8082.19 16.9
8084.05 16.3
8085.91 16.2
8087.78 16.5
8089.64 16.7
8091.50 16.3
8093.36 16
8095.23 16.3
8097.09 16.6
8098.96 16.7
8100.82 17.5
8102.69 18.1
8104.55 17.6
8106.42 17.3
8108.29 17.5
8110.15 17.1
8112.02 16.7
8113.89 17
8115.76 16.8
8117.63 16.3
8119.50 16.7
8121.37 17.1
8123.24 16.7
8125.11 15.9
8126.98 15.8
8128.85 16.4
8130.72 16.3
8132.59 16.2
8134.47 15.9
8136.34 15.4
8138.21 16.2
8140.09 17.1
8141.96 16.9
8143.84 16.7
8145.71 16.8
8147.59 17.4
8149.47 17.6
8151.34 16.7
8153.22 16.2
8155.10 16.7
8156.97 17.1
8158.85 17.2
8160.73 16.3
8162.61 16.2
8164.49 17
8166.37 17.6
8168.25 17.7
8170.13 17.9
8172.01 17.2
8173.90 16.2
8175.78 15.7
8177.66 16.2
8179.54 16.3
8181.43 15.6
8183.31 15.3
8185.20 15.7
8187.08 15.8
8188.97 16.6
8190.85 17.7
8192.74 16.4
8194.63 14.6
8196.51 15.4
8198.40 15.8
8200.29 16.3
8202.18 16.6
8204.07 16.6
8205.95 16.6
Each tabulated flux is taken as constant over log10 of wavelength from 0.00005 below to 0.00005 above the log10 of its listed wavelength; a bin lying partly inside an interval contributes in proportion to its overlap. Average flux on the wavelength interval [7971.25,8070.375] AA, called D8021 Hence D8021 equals 17.4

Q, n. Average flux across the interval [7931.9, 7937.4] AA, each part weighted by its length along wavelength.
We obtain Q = 17.3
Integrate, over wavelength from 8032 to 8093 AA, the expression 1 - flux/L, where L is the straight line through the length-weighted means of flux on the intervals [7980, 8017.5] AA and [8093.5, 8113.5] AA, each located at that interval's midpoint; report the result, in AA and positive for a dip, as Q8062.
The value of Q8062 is 1.0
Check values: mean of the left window 17.5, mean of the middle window 17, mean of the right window 17.1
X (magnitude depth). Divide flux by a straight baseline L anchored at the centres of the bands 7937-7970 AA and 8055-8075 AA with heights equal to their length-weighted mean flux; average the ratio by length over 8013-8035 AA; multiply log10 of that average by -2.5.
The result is -0.020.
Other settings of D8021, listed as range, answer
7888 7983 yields 17.3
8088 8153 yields 16.7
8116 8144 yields 16.4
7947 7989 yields 17.3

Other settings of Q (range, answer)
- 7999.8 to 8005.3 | 17.6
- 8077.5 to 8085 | 17.2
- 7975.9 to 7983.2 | 16.8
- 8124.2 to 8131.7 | 16.1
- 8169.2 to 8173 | 17.5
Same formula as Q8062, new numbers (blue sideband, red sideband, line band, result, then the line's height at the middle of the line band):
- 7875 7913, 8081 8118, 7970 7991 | 0.0 AA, 17.4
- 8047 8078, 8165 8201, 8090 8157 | 0.1 AA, 16.7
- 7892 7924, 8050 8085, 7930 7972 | 0.7 AA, 17.4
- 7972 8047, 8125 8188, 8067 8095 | 0.4 AA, 17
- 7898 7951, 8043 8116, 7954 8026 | -1.4 AA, 17.1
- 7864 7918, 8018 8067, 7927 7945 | 0.6 AA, 17.6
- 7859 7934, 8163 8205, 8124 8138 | 0.5 AA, 16.6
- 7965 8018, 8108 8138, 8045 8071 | -0.4 AA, 17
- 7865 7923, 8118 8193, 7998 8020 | -0.2 AA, 17.2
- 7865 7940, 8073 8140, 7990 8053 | -1.0 AA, 17.1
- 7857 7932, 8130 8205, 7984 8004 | -0.5 AA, 17.3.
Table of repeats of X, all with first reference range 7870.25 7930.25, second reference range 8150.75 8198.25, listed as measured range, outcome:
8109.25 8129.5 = 0.01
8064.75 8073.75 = 0.00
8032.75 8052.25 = 0.01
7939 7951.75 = 0.07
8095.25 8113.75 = -0.03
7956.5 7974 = -0.01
